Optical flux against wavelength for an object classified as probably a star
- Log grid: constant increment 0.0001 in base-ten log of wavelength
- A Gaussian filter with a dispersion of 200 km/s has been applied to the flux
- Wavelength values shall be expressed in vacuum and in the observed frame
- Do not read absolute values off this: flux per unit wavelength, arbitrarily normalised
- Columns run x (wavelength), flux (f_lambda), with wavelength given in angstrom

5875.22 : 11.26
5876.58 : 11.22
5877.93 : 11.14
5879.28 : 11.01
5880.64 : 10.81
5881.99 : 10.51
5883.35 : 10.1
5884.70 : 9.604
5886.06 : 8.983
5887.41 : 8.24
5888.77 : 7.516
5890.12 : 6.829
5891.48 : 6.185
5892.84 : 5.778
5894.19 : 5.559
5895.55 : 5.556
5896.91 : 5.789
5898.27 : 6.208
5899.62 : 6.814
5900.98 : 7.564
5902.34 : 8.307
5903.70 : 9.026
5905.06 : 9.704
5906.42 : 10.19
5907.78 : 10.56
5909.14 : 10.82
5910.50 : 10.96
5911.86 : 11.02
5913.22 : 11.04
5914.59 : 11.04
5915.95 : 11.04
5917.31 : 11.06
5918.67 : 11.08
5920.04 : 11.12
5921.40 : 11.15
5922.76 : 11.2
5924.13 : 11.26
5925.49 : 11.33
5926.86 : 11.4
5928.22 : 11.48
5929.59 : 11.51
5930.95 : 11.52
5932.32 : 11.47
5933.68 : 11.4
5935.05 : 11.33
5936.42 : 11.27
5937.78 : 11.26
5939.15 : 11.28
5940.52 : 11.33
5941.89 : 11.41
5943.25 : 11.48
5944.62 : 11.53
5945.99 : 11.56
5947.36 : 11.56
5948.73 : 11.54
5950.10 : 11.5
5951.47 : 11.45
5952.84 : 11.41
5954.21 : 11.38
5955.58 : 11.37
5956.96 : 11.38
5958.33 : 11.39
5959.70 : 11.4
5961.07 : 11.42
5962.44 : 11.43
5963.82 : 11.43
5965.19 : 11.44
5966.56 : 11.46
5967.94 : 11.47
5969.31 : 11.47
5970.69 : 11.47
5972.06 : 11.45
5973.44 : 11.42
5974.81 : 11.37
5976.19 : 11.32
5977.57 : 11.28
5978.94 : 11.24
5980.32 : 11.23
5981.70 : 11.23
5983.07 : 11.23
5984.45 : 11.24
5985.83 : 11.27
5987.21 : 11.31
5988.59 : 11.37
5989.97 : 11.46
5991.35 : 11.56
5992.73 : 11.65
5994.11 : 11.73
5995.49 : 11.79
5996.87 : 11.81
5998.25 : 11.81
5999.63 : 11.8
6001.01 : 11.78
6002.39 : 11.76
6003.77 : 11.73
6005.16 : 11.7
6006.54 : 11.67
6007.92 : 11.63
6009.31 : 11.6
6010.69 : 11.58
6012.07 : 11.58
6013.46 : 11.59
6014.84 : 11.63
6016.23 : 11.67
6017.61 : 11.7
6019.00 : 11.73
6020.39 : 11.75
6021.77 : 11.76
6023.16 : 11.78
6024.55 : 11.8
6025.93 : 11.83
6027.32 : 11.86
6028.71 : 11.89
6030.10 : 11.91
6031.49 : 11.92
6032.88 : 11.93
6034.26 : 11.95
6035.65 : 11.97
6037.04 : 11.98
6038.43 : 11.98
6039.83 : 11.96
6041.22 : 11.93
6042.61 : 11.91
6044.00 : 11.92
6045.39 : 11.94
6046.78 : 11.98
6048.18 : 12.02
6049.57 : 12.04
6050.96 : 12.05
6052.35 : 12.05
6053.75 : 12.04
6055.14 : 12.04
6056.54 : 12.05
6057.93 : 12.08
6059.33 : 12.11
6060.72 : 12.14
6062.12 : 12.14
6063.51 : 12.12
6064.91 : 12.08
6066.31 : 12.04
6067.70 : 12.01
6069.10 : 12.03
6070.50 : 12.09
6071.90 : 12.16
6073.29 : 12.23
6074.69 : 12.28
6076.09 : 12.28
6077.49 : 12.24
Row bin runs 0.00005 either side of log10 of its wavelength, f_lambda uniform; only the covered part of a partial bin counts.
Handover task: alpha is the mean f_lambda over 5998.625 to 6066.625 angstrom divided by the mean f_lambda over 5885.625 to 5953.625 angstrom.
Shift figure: 1.18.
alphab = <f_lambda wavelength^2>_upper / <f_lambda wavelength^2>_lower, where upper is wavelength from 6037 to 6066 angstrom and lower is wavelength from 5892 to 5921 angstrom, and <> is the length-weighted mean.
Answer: 1.39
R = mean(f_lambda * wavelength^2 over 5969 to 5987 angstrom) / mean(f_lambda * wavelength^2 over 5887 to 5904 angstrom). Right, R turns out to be 1.71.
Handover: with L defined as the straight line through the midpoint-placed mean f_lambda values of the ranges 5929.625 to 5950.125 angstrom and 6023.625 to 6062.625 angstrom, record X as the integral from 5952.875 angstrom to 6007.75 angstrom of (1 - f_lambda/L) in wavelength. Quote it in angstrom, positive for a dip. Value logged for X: 0.8 angstrom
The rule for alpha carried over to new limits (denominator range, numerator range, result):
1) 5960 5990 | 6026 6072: 1.06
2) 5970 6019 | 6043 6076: 1.05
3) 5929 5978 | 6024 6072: 1.05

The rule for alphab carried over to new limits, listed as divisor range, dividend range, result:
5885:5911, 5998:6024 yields 1.53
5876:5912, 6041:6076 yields 1.47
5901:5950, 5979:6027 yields 1.08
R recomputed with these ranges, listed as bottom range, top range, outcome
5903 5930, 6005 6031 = 1.11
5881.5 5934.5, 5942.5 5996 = 1.22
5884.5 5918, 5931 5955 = 1.35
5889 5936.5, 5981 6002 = 1.22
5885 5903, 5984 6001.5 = 1.73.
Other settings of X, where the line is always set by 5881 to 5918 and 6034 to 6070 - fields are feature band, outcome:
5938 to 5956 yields -3.1 angstrom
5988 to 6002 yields -1.1 angstrom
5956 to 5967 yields -1.5 angstrom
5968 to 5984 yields -1.5 angstrom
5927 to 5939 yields -2.4 angstrom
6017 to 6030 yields -0.4 angstrom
